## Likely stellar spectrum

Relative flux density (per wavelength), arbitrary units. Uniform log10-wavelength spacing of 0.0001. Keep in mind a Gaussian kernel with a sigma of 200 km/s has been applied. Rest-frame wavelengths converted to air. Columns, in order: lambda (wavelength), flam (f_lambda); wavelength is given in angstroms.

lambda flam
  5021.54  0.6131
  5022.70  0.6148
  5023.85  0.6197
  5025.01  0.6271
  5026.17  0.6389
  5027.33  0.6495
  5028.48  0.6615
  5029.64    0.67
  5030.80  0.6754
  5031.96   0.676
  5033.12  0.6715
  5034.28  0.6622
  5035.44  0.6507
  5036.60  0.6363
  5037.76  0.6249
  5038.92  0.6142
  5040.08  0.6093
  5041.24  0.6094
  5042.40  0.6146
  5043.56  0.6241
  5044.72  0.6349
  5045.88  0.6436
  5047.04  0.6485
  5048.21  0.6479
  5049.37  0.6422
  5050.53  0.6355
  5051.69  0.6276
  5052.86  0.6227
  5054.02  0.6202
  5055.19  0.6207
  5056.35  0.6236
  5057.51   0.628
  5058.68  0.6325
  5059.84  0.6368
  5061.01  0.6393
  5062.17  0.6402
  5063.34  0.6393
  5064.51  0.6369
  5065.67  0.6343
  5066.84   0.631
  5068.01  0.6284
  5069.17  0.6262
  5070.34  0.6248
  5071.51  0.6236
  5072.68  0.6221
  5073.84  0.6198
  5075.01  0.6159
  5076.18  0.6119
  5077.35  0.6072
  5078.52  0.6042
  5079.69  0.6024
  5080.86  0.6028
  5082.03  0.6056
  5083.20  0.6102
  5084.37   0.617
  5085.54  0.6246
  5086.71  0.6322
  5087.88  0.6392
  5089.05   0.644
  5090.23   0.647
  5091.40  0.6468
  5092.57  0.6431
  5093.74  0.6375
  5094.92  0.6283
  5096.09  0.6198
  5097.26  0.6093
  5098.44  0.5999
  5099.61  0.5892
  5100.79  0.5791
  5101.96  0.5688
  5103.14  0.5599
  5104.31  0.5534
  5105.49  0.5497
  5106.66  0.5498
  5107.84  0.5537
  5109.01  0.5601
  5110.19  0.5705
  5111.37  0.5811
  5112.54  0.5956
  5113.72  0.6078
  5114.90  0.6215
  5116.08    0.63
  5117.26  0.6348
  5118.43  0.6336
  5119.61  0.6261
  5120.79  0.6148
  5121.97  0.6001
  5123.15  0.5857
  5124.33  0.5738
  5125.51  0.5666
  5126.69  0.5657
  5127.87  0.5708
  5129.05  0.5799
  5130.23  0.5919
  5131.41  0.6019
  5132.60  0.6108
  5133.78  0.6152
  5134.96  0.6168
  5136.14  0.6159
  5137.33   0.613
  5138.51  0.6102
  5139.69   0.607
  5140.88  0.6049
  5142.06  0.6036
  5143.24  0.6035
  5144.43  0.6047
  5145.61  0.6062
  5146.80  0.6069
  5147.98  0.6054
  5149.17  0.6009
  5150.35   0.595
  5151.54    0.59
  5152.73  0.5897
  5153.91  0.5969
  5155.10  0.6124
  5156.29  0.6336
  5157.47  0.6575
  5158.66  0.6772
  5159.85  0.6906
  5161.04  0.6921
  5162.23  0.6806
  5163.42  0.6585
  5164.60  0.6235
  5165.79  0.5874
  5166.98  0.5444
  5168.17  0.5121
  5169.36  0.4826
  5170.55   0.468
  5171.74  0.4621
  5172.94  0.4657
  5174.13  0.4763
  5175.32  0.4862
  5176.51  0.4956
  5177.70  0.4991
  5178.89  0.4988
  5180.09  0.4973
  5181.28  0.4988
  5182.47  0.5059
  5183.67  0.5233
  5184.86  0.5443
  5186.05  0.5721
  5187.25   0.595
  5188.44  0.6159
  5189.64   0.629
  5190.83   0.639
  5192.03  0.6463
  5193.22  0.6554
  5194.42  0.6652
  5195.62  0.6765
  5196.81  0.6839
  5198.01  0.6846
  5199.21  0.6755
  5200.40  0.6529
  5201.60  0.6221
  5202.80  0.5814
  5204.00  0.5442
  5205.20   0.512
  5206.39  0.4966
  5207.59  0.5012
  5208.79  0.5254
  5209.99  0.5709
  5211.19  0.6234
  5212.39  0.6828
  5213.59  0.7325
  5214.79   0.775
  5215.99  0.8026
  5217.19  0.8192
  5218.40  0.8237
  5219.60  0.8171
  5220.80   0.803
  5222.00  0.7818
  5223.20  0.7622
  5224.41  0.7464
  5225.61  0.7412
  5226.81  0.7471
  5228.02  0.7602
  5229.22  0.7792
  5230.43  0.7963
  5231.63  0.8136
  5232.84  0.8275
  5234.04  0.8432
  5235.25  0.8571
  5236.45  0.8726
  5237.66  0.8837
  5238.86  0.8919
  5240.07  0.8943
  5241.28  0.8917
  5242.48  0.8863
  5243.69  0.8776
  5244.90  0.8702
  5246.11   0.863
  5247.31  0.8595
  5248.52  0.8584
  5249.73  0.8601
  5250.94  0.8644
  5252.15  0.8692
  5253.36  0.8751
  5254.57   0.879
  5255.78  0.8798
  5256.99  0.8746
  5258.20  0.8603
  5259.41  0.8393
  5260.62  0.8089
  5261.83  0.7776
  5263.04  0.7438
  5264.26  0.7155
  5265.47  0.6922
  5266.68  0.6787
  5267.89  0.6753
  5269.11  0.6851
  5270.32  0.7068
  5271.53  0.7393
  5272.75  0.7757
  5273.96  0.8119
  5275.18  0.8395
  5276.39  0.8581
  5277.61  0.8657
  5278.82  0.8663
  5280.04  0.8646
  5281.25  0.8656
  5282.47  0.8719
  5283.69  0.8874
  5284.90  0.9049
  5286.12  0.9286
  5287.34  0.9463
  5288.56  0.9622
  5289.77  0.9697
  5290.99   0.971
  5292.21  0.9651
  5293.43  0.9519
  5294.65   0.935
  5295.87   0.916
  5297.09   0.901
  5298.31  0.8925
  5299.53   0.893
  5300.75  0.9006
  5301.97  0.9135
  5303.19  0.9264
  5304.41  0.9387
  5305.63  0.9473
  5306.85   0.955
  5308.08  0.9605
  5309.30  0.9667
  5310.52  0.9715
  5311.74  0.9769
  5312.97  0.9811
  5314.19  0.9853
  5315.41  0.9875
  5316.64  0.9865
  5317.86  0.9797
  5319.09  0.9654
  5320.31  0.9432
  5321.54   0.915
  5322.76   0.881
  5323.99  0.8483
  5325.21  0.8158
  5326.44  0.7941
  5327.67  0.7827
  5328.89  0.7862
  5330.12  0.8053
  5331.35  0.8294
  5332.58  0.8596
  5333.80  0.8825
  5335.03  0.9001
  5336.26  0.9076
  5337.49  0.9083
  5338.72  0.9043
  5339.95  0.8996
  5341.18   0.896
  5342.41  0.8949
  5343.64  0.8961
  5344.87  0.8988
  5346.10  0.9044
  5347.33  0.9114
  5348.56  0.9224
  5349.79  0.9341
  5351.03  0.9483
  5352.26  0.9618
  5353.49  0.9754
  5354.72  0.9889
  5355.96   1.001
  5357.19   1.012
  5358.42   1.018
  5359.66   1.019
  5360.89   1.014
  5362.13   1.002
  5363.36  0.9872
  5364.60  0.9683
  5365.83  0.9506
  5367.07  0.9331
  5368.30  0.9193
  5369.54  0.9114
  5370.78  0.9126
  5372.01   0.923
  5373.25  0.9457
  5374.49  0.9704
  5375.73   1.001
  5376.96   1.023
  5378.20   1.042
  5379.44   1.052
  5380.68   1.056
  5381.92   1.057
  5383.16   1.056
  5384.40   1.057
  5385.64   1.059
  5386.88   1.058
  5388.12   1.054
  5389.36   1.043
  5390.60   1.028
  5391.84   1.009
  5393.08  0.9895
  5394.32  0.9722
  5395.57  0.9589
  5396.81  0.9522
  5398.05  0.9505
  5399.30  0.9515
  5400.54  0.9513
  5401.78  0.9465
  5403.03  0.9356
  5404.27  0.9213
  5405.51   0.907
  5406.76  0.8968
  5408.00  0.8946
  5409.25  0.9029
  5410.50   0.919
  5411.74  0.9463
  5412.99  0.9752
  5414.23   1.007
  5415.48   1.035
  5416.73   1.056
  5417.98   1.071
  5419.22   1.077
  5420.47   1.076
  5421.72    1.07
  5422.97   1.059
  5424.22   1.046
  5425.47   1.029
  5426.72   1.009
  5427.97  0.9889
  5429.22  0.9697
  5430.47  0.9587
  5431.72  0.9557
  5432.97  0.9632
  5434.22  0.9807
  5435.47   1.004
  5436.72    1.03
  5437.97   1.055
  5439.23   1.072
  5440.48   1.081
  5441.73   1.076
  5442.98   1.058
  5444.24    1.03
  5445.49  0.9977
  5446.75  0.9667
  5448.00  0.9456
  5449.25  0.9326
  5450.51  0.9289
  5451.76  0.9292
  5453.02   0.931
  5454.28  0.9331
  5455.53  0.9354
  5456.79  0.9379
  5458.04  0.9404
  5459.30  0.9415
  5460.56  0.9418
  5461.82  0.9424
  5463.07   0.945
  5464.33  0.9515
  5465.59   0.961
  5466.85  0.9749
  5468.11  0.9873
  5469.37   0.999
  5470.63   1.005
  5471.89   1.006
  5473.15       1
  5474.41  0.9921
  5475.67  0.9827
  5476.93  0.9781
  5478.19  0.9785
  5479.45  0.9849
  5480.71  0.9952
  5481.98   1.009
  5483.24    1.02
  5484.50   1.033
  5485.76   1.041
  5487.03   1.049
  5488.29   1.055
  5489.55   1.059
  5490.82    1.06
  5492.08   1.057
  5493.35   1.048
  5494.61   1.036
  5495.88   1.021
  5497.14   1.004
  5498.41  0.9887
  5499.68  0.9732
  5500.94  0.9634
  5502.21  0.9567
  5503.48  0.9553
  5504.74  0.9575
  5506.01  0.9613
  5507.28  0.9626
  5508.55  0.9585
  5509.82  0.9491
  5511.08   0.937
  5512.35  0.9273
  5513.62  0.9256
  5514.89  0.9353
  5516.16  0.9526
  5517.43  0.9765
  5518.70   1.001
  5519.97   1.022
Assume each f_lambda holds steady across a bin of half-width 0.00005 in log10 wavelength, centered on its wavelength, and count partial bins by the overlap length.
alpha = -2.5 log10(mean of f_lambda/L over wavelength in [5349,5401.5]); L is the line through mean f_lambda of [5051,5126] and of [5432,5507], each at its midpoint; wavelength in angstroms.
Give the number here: -0.11 mag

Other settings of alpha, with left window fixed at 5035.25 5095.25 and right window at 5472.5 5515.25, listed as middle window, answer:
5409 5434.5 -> -0.08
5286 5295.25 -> -0.17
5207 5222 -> 0.07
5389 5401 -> -0.08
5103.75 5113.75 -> 0.17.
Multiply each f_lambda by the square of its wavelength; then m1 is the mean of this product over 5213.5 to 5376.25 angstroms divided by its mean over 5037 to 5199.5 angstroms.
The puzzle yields 1.6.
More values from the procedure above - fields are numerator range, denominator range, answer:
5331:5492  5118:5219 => 1.79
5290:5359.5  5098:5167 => 1.64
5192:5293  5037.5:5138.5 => 1.36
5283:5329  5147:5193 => 1.70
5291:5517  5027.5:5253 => 1.66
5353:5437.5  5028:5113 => 1.81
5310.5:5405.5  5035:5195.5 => 1.73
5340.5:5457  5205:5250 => 1.35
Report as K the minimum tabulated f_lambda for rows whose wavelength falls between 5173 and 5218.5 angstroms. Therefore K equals 0.4763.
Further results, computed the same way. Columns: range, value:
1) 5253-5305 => 0.6753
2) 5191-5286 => 0.4966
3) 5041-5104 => 0.5599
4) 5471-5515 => 0.9256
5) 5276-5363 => 0.7827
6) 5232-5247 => 0.8275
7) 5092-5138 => 0.5497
